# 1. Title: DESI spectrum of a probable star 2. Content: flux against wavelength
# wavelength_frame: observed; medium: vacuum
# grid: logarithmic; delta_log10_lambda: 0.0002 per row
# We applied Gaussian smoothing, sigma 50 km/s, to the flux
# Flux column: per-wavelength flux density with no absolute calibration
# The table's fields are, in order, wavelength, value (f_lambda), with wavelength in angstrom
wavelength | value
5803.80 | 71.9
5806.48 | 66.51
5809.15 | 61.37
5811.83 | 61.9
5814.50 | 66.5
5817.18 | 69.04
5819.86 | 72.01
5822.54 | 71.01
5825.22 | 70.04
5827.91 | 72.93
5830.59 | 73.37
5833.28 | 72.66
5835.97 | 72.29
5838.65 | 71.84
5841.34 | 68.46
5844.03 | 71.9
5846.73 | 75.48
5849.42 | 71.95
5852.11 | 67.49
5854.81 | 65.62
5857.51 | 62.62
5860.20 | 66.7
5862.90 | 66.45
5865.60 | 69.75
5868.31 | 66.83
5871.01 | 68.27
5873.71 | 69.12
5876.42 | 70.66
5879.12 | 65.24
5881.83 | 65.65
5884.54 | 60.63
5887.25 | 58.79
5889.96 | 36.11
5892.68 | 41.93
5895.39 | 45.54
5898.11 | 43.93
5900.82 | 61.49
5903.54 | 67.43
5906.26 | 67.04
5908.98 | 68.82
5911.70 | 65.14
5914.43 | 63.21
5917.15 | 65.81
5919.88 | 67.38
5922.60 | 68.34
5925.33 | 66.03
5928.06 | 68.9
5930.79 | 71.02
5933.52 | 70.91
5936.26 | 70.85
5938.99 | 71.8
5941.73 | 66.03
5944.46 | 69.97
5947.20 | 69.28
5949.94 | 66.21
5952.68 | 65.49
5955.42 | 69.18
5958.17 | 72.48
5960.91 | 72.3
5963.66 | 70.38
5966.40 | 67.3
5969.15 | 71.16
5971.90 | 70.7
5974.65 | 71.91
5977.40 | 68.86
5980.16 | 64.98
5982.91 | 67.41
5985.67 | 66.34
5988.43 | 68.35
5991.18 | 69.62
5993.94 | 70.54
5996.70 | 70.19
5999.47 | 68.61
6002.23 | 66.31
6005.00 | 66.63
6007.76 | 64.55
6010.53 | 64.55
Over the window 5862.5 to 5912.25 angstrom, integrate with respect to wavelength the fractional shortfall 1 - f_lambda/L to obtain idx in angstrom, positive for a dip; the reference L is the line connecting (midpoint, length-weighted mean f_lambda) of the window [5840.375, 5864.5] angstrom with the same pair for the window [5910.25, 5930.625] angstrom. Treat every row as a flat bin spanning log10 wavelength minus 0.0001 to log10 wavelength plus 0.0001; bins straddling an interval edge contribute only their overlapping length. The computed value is 5.0 angstrom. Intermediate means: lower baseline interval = 68.5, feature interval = 60.8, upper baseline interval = 66.7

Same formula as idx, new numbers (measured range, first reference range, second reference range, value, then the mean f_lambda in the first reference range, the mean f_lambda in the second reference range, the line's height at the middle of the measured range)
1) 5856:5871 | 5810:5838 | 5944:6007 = 0.7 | 70.1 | 68.8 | 69.7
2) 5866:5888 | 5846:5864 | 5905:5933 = 0.5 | 67.8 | 67.3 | 67.6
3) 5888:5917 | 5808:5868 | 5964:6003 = 5.2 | 69.1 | 68.8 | 69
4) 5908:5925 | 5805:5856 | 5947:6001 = 0.7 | 69.6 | 69.1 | 69.3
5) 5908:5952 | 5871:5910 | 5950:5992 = -2.9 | 59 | 69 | 63.9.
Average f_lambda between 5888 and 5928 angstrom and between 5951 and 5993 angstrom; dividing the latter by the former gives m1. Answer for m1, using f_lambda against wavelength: 1.2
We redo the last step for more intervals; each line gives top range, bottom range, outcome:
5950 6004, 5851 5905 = 1.13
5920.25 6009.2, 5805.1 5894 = 1.04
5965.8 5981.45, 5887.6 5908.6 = 1.31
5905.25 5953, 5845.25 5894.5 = 1.07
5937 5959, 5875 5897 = 1.24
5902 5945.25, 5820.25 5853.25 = 0.95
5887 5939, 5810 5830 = 0.90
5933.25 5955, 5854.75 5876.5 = 1.02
